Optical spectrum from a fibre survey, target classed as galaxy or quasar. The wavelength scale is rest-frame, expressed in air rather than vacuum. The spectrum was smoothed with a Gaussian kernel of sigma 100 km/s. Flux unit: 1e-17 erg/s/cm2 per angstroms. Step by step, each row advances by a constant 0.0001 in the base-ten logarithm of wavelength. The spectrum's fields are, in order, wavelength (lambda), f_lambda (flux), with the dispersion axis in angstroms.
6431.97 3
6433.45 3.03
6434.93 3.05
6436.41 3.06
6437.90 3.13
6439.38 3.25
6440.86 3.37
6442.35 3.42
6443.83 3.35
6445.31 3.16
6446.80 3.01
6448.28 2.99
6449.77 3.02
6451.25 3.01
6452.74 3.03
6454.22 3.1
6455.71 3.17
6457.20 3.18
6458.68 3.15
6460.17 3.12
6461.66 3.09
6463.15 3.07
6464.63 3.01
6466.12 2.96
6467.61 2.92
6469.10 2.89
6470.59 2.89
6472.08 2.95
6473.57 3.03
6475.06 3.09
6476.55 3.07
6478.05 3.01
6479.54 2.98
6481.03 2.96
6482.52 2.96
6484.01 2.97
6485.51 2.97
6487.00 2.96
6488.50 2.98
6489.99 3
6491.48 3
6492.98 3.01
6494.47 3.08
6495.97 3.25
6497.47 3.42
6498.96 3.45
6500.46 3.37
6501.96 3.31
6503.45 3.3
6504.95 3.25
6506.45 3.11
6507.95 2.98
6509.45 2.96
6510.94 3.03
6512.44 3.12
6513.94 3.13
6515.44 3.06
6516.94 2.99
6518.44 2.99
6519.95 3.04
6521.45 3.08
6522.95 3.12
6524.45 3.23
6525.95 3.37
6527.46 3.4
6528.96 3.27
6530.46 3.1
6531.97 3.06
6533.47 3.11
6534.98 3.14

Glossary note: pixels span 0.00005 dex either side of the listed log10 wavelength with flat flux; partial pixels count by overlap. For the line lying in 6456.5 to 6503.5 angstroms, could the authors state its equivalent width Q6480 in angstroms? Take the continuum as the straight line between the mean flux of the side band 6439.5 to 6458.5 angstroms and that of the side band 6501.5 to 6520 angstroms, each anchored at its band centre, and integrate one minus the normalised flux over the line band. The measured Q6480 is 0.8 angstroms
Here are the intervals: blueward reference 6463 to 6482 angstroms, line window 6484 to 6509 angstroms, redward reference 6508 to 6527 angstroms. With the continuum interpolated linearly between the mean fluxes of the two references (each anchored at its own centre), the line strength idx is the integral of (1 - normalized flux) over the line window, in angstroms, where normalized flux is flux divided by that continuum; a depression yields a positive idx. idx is -0.8 angstroms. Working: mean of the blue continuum 2.98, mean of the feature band 3.14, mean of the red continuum 3.09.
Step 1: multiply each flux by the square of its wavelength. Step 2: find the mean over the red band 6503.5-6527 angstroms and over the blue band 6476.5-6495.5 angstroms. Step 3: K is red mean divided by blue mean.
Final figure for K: 1.0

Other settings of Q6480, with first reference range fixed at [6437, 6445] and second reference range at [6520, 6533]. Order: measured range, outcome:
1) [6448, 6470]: 1.5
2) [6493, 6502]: -0.2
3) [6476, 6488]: 1.0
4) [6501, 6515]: 0.4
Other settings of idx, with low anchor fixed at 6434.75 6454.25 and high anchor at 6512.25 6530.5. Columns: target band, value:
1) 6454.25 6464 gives 0.1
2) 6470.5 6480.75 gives 0.4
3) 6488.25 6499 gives 0.0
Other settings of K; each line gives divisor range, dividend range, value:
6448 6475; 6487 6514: 1.05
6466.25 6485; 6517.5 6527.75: 1.08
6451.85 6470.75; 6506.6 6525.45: 1.02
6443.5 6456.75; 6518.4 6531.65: 1.06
